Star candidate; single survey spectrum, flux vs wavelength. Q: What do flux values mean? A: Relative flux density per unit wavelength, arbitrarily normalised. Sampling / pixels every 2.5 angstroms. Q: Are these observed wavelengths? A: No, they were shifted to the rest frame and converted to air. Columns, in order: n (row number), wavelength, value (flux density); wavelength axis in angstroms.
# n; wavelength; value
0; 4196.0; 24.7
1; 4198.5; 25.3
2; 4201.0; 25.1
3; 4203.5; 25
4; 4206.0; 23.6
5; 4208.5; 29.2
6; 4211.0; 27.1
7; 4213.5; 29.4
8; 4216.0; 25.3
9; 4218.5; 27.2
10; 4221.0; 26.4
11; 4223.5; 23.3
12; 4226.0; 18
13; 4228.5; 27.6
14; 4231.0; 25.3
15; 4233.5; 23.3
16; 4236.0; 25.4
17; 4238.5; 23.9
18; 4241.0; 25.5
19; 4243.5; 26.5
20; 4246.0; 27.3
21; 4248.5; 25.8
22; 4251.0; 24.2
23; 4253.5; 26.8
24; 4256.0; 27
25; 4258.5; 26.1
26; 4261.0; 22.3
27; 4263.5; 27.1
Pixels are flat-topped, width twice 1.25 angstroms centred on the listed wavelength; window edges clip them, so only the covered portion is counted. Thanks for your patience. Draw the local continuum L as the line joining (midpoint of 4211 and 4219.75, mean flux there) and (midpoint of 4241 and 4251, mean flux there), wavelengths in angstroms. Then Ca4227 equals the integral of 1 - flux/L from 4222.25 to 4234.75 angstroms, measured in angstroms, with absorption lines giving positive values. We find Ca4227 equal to 1.5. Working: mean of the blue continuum 27.3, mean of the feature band 23.5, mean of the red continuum 26.1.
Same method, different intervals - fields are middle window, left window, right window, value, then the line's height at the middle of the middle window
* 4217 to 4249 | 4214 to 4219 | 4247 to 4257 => 1.54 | 26.3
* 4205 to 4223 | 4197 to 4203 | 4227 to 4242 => -1.20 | 25.1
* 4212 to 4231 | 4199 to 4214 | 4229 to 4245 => 0.32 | 25.8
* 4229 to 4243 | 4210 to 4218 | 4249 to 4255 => 0.73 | 26.3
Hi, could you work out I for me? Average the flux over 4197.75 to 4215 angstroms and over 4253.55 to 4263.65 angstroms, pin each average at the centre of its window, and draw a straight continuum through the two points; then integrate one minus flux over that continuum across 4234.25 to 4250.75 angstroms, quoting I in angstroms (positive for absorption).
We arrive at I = 0.2 angstroms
